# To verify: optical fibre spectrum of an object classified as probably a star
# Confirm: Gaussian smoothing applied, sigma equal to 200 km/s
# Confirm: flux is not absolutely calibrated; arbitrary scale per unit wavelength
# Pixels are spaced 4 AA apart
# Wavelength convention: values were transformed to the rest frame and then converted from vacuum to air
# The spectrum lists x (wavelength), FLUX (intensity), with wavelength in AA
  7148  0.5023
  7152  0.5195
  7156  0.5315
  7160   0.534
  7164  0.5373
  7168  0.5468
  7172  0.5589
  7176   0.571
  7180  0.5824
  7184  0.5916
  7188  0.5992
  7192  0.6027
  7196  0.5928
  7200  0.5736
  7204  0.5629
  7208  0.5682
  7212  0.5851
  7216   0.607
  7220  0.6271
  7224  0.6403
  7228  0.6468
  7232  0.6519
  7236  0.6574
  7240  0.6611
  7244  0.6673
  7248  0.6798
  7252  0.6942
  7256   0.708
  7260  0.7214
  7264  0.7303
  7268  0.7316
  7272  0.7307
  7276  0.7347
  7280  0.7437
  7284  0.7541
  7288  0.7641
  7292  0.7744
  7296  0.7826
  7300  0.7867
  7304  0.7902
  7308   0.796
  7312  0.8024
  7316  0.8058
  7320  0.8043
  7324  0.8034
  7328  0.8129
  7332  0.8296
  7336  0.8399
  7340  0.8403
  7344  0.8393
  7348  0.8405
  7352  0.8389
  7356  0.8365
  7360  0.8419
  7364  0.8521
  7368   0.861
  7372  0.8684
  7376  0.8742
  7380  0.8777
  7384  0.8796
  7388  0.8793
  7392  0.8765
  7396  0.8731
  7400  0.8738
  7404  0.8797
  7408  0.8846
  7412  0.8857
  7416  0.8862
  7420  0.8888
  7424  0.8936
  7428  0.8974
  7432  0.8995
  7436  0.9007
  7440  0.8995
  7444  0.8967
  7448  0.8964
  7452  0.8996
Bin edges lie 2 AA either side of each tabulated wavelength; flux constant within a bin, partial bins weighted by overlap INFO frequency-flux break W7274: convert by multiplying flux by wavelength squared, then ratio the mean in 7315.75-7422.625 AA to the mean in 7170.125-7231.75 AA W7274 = 1.50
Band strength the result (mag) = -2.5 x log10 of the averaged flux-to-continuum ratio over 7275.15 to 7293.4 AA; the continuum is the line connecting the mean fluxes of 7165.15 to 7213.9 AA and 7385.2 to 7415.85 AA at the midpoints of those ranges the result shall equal -0.06 mag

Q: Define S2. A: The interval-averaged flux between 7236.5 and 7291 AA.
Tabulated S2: 0.716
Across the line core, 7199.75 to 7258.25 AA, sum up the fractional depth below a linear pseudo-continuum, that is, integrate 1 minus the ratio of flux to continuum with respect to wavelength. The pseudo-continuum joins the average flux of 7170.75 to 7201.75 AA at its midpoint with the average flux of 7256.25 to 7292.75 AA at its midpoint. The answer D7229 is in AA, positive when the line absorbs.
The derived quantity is 2.0 AA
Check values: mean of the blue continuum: 0.585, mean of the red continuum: 0.74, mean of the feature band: 0.638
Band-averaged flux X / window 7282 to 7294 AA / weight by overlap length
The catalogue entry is 0.764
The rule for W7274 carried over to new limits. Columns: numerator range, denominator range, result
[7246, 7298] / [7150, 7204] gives 1.34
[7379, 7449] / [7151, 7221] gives 1.65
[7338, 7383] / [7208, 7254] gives 1.37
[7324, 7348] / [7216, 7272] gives 1.26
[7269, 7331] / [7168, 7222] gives 1.37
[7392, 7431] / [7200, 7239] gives 1.52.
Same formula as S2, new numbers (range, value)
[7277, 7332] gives 0.787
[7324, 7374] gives 0.84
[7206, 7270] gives 0.661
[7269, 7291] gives 0.746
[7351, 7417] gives 0.869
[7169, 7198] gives 0.584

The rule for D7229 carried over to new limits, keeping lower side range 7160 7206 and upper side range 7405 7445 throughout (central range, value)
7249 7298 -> -3.2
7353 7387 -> -1.7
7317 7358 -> -2.7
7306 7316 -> -0.8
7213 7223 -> 0.0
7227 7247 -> -0.4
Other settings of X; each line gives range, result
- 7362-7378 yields 0.864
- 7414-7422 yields 0.887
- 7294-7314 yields 0.792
